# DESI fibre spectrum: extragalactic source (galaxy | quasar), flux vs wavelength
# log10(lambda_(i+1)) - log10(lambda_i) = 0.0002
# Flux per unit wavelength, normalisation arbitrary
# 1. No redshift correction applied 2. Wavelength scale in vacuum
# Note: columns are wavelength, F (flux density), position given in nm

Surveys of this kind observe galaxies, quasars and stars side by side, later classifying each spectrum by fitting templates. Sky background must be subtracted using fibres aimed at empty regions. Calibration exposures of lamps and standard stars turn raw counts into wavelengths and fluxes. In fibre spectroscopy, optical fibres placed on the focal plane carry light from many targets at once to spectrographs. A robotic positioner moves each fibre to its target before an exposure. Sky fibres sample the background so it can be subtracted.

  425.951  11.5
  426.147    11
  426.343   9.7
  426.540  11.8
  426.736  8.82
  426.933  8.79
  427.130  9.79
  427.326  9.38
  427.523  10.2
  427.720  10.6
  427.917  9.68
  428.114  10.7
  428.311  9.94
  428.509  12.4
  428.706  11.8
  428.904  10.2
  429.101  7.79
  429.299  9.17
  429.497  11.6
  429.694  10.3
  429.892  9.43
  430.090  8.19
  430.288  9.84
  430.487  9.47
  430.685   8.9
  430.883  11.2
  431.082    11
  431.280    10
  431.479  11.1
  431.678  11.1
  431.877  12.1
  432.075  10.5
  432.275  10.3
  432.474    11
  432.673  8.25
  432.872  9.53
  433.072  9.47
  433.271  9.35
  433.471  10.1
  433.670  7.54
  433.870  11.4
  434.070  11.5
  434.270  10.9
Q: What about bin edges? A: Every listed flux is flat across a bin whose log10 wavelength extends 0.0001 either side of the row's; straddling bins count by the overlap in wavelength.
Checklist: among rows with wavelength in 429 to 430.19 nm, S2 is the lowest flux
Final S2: 7.79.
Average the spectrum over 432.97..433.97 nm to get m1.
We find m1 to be 9.57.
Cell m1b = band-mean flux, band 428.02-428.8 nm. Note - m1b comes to 11.2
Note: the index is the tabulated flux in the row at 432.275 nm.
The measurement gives 10.3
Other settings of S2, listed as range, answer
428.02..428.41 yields 9.94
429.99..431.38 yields 8.19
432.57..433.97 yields 7.54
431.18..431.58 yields 10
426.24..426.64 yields 9.7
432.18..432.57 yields 10.3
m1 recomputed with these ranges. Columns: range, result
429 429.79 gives 9.72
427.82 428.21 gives 10.2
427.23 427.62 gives 9.79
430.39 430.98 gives 9.86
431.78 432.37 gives 11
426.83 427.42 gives 9.32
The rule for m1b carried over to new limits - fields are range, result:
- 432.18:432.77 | 9.86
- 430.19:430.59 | 9.63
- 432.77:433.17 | 9.48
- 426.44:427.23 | 9.8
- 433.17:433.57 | 9.72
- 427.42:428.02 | 10.2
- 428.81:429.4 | 9.05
